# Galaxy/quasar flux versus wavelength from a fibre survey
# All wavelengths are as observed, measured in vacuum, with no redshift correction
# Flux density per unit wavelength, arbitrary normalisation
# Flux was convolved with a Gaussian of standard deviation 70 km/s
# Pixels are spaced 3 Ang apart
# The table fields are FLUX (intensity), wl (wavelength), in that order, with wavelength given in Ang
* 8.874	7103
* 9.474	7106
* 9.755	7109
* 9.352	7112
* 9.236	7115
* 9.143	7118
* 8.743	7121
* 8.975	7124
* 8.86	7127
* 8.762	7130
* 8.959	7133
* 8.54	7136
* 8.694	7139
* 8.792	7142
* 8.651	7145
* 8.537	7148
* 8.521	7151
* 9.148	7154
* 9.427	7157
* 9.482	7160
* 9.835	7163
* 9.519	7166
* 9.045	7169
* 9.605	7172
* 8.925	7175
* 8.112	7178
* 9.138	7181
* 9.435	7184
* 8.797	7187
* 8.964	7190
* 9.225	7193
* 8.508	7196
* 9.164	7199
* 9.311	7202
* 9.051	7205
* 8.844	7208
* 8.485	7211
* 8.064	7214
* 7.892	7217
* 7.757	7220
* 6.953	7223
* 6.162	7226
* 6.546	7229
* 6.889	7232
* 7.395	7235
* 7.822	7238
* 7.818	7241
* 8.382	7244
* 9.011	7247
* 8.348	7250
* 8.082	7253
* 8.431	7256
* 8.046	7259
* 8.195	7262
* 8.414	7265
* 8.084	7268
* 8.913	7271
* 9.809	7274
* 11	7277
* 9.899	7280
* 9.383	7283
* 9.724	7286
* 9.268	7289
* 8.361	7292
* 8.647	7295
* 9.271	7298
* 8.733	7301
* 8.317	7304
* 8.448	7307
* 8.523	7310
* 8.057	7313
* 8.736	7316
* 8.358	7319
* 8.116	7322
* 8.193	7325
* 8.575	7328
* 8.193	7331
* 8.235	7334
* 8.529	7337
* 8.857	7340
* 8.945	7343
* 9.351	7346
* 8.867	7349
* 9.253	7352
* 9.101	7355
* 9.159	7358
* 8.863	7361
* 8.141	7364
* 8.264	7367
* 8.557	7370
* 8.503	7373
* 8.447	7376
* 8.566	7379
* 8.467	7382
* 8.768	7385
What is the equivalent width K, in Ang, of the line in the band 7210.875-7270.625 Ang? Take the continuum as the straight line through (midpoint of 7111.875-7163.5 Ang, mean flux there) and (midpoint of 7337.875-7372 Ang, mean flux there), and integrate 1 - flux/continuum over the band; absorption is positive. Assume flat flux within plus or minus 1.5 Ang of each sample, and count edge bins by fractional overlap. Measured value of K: 7.1 Ang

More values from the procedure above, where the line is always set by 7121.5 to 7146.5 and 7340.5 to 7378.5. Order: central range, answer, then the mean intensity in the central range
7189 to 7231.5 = 3.0 Ang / 8.17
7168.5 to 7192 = -0.6 Ang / 9.01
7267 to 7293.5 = -1.9 Ang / 9.41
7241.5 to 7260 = 0.9 Ang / 8.36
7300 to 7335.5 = 1.7 Ang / 8.37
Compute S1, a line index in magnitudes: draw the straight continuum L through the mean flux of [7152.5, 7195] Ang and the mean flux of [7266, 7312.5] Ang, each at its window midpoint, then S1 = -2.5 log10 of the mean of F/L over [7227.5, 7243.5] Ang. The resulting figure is 0.23 mag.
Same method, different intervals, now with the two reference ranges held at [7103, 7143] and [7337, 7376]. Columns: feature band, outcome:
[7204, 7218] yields 0.058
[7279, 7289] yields -0.086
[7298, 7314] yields 0.042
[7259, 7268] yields 0.084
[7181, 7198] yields -0.006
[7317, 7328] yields 0.068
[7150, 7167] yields -0.042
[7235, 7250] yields 0.092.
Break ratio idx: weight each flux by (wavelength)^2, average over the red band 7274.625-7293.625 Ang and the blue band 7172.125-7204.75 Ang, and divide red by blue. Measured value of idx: 1.10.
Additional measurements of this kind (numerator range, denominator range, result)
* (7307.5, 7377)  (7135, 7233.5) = 1.04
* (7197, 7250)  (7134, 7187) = 0.90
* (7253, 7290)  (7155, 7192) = 1.01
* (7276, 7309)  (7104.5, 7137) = 1.06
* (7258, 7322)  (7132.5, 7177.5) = 1.02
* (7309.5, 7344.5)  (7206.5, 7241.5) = 1.15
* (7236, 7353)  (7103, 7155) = 1.02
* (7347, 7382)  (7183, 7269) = 1.10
